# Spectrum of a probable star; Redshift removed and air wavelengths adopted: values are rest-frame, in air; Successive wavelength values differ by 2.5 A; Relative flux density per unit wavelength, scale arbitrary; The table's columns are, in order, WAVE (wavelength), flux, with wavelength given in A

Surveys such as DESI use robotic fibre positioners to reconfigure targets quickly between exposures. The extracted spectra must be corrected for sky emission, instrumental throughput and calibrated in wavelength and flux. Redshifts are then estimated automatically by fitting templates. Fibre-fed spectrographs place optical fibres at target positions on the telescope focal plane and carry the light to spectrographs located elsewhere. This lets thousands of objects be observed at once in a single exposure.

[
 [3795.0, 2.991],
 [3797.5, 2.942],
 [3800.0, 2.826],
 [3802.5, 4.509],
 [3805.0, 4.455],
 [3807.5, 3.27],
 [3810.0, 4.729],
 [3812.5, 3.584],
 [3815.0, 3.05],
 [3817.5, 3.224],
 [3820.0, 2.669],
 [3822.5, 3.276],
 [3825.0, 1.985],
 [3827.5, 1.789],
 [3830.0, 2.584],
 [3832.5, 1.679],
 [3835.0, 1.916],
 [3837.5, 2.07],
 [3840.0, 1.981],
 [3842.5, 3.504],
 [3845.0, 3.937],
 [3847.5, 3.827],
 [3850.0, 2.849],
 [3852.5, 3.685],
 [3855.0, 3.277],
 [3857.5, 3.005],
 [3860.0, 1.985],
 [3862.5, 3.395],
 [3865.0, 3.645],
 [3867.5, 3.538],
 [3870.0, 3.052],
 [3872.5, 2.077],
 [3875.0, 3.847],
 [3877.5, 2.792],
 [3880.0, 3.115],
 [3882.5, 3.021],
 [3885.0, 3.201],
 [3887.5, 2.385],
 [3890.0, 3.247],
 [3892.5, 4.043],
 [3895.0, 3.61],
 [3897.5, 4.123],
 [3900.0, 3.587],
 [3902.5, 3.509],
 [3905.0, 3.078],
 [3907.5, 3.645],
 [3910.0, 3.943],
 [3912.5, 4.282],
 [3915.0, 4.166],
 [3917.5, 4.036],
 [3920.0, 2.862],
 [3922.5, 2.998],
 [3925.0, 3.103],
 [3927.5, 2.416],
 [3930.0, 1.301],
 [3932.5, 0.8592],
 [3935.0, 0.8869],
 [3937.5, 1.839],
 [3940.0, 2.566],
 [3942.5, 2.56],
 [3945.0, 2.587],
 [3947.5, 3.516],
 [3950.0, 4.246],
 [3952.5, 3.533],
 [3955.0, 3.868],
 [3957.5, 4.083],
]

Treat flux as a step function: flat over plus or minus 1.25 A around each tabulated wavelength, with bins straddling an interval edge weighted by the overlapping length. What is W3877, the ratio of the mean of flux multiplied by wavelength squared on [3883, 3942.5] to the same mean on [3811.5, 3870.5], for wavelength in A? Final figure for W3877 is 1.1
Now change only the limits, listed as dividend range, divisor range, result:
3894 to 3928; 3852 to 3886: 1.17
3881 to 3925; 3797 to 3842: 1.25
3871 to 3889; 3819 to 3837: 1.33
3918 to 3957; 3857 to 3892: 0.90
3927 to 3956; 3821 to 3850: 1.02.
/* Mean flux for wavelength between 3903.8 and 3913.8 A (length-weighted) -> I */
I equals 3.74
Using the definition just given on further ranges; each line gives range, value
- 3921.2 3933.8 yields 2.13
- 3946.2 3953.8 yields 3.76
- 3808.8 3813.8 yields 4.14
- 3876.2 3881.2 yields 2.96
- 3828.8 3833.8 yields 2.12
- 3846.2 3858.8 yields 3.33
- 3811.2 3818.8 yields 3.29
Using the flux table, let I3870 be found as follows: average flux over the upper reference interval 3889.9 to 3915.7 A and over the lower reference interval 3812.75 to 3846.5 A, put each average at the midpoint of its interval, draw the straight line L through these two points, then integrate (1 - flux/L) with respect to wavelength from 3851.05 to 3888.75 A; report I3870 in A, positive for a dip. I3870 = 2.0 A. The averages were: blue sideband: 2.63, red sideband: 3.76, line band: 3.07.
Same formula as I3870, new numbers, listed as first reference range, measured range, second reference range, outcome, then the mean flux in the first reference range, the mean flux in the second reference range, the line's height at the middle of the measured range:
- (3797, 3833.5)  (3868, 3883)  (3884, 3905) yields 1.6 A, 3.12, 3.44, 3.37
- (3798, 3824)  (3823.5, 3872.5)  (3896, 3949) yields 7.6 A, 3.53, 2.96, 3.34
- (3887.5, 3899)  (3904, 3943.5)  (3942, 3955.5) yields 8.1 A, 3.6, 3.4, 3.49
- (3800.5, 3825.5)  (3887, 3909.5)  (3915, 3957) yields -4.0 A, 3.5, 2.77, 2.99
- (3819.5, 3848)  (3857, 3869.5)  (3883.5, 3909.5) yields -0.5 A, 2.57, 3.45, 2.98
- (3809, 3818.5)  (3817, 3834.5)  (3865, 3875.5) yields 5.6 A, 3.63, 3.14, 3.53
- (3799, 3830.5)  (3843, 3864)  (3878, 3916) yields 0.7 A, 3.25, 3.51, 3.37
